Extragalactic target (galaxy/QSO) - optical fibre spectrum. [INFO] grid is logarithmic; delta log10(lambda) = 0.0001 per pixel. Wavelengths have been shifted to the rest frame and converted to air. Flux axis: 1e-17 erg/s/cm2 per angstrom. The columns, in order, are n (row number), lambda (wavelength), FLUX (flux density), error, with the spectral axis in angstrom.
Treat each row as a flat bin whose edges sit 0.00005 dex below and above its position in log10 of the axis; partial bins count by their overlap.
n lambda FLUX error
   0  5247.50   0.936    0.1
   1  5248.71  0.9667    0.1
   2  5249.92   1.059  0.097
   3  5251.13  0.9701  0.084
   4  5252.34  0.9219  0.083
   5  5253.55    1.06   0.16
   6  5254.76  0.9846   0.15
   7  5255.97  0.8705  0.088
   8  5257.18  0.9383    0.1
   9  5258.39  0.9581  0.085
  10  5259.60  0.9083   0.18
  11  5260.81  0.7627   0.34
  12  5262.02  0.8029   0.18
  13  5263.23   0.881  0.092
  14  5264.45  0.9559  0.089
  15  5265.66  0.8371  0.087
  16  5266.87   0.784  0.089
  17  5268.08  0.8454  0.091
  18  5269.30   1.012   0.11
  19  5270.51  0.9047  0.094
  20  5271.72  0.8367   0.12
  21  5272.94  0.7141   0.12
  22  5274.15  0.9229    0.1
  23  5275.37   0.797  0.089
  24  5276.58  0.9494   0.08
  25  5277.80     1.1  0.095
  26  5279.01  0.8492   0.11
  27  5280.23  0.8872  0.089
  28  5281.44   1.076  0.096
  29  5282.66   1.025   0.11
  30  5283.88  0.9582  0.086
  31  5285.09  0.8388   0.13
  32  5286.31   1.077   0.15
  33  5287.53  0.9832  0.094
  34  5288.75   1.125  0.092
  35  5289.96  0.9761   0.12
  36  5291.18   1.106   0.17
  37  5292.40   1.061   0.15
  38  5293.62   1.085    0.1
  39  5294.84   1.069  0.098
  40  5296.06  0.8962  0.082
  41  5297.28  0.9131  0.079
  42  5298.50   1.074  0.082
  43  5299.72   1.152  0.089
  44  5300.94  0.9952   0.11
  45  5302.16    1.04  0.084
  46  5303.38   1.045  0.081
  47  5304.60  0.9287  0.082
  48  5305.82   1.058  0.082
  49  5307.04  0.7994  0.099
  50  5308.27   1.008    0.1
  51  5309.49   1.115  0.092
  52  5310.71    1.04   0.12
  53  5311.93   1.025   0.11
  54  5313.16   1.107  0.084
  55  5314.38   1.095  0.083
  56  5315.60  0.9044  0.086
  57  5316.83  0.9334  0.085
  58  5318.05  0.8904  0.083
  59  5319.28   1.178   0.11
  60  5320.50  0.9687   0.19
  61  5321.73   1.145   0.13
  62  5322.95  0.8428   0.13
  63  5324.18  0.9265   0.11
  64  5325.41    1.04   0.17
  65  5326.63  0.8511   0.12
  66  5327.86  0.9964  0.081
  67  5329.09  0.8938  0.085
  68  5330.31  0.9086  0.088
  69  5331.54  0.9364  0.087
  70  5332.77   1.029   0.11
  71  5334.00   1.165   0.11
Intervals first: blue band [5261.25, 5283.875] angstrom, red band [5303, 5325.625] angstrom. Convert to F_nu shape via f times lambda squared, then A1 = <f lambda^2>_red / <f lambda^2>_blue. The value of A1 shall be 1.13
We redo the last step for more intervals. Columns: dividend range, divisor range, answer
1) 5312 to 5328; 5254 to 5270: 1.14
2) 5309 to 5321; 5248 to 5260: 1.09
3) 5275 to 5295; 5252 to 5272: 1.12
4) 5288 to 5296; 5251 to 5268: 1.19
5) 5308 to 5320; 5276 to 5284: 1.07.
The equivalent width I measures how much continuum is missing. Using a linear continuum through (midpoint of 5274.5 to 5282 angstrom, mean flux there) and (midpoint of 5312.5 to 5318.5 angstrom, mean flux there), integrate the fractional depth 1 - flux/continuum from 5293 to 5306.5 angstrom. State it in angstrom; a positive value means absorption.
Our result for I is -0.7 angstrom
